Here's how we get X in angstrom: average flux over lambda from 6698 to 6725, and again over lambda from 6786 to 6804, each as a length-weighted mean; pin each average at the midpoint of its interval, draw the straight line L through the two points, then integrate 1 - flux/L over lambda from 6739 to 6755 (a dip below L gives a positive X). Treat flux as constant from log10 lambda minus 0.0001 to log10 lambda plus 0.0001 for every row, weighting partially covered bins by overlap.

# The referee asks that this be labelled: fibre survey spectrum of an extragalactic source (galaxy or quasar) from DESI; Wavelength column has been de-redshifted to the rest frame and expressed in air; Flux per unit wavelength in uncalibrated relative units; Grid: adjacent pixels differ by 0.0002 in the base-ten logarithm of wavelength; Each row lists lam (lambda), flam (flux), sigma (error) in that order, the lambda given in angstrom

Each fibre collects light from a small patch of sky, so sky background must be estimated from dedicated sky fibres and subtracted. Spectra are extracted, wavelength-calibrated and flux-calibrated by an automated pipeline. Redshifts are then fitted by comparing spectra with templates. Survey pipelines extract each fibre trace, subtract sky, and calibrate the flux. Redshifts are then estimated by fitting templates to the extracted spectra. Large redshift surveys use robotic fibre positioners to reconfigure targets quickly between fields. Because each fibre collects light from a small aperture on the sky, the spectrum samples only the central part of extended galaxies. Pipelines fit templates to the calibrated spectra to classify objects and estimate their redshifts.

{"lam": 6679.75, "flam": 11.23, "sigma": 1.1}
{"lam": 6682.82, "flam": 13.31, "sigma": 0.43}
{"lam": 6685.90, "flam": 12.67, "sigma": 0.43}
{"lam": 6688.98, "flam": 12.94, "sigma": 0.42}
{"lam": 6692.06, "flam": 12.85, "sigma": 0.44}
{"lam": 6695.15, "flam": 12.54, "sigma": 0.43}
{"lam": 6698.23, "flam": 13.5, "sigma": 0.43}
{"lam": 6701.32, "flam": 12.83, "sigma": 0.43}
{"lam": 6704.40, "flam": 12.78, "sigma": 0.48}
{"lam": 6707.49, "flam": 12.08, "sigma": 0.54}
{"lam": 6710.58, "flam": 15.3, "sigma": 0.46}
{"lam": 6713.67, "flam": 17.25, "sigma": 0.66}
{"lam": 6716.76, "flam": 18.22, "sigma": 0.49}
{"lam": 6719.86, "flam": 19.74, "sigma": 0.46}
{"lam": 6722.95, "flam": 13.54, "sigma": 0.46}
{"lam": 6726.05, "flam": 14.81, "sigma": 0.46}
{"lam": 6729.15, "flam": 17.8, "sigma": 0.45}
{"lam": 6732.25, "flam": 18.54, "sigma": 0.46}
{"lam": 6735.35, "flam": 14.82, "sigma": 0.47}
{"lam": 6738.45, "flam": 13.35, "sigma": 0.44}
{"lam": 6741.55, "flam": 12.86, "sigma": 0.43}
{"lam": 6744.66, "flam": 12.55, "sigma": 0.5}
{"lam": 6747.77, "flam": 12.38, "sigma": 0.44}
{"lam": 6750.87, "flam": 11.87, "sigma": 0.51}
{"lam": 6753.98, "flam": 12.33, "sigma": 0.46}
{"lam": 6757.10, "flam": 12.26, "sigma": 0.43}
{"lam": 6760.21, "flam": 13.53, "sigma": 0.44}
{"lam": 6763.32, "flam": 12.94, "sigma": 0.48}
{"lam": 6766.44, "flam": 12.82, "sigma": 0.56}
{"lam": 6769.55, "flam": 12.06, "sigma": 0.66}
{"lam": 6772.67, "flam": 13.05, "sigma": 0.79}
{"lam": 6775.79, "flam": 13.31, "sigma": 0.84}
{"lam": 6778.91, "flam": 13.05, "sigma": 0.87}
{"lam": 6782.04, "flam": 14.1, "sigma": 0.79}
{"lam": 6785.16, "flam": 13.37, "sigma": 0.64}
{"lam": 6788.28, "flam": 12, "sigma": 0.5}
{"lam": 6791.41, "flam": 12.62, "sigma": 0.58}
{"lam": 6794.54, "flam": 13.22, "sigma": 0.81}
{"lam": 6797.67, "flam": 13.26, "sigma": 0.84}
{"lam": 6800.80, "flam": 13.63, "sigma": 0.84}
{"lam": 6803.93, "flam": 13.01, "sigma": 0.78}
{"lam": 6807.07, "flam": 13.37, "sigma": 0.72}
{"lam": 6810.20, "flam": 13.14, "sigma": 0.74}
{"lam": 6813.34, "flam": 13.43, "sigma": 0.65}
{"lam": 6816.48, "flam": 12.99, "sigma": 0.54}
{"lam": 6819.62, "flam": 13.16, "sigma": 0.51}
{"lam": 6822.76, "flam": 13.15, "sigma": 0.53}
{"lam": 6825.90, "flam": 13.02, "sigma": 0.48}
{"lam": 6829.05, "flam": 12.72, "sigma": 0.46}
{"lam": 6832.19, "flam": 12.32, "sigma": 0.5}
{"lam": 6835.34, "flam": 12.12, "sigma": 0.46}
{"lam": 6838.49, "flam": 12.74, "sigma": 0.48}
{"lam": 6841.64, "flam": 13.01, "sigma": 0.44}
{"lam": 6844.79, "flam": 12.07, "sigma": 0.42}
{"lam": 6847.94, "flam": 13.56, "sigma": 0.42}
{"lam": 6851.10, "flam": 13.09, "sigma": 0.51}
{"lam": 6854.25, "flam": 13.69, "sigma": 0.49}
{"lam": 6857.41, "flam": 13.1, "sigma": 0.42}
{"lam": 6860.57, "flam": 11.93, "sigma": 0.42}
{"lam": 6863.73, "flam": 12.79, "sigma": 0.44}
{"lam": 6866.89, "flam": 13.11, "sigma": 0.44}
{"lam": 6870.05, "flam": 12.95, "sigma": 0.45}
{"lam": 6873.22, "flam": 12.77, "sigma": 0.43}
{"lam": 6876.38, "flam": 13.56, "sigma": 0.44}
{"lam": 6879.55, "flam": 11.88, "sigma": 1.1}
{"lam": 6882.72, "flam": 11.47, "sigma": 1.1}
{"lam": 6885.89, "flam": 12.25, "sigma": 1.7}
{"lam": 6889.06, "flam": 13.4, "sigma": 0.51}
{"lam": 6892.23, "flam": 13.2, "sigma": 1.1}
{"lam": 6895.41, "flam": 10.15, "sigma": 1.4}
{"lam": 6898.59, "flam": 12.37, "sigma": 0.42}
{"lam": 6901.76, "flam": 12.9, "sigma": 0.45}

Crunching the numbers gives 2.0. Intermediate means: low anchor 15.1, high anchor 13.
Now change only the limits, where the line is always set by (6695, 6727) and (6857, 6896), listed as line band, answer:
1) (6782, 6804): 1.0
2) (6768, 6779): 0.9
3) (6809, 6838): 0.9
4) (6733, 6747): 0.8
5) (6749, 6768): 2.1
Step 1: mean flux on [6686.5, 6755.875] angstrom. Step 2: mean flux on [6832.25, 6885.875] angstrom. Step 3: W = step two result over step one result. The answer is 0.9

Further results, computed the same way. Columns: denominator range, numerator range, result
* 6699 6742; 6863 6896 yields 0.82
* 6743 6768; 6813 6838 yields 1.02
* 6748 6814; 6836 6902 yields 0.98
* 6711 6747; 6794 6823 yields 0.84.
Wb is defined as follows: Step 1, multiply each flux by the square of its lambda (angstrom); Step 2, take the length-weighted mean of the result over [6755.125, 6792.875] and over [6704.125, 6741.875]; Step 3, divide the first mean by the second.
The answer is 0.84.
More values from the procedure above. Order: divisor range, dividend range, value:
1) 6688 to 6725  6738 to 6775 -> 0.89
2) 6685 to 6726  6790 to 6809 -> 0.94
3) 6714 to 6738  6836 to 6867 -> 0.80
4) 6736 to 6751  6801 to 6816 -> 1.05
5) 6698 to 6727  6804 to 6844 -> 0.88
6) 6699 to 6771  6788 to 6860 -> 0.94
